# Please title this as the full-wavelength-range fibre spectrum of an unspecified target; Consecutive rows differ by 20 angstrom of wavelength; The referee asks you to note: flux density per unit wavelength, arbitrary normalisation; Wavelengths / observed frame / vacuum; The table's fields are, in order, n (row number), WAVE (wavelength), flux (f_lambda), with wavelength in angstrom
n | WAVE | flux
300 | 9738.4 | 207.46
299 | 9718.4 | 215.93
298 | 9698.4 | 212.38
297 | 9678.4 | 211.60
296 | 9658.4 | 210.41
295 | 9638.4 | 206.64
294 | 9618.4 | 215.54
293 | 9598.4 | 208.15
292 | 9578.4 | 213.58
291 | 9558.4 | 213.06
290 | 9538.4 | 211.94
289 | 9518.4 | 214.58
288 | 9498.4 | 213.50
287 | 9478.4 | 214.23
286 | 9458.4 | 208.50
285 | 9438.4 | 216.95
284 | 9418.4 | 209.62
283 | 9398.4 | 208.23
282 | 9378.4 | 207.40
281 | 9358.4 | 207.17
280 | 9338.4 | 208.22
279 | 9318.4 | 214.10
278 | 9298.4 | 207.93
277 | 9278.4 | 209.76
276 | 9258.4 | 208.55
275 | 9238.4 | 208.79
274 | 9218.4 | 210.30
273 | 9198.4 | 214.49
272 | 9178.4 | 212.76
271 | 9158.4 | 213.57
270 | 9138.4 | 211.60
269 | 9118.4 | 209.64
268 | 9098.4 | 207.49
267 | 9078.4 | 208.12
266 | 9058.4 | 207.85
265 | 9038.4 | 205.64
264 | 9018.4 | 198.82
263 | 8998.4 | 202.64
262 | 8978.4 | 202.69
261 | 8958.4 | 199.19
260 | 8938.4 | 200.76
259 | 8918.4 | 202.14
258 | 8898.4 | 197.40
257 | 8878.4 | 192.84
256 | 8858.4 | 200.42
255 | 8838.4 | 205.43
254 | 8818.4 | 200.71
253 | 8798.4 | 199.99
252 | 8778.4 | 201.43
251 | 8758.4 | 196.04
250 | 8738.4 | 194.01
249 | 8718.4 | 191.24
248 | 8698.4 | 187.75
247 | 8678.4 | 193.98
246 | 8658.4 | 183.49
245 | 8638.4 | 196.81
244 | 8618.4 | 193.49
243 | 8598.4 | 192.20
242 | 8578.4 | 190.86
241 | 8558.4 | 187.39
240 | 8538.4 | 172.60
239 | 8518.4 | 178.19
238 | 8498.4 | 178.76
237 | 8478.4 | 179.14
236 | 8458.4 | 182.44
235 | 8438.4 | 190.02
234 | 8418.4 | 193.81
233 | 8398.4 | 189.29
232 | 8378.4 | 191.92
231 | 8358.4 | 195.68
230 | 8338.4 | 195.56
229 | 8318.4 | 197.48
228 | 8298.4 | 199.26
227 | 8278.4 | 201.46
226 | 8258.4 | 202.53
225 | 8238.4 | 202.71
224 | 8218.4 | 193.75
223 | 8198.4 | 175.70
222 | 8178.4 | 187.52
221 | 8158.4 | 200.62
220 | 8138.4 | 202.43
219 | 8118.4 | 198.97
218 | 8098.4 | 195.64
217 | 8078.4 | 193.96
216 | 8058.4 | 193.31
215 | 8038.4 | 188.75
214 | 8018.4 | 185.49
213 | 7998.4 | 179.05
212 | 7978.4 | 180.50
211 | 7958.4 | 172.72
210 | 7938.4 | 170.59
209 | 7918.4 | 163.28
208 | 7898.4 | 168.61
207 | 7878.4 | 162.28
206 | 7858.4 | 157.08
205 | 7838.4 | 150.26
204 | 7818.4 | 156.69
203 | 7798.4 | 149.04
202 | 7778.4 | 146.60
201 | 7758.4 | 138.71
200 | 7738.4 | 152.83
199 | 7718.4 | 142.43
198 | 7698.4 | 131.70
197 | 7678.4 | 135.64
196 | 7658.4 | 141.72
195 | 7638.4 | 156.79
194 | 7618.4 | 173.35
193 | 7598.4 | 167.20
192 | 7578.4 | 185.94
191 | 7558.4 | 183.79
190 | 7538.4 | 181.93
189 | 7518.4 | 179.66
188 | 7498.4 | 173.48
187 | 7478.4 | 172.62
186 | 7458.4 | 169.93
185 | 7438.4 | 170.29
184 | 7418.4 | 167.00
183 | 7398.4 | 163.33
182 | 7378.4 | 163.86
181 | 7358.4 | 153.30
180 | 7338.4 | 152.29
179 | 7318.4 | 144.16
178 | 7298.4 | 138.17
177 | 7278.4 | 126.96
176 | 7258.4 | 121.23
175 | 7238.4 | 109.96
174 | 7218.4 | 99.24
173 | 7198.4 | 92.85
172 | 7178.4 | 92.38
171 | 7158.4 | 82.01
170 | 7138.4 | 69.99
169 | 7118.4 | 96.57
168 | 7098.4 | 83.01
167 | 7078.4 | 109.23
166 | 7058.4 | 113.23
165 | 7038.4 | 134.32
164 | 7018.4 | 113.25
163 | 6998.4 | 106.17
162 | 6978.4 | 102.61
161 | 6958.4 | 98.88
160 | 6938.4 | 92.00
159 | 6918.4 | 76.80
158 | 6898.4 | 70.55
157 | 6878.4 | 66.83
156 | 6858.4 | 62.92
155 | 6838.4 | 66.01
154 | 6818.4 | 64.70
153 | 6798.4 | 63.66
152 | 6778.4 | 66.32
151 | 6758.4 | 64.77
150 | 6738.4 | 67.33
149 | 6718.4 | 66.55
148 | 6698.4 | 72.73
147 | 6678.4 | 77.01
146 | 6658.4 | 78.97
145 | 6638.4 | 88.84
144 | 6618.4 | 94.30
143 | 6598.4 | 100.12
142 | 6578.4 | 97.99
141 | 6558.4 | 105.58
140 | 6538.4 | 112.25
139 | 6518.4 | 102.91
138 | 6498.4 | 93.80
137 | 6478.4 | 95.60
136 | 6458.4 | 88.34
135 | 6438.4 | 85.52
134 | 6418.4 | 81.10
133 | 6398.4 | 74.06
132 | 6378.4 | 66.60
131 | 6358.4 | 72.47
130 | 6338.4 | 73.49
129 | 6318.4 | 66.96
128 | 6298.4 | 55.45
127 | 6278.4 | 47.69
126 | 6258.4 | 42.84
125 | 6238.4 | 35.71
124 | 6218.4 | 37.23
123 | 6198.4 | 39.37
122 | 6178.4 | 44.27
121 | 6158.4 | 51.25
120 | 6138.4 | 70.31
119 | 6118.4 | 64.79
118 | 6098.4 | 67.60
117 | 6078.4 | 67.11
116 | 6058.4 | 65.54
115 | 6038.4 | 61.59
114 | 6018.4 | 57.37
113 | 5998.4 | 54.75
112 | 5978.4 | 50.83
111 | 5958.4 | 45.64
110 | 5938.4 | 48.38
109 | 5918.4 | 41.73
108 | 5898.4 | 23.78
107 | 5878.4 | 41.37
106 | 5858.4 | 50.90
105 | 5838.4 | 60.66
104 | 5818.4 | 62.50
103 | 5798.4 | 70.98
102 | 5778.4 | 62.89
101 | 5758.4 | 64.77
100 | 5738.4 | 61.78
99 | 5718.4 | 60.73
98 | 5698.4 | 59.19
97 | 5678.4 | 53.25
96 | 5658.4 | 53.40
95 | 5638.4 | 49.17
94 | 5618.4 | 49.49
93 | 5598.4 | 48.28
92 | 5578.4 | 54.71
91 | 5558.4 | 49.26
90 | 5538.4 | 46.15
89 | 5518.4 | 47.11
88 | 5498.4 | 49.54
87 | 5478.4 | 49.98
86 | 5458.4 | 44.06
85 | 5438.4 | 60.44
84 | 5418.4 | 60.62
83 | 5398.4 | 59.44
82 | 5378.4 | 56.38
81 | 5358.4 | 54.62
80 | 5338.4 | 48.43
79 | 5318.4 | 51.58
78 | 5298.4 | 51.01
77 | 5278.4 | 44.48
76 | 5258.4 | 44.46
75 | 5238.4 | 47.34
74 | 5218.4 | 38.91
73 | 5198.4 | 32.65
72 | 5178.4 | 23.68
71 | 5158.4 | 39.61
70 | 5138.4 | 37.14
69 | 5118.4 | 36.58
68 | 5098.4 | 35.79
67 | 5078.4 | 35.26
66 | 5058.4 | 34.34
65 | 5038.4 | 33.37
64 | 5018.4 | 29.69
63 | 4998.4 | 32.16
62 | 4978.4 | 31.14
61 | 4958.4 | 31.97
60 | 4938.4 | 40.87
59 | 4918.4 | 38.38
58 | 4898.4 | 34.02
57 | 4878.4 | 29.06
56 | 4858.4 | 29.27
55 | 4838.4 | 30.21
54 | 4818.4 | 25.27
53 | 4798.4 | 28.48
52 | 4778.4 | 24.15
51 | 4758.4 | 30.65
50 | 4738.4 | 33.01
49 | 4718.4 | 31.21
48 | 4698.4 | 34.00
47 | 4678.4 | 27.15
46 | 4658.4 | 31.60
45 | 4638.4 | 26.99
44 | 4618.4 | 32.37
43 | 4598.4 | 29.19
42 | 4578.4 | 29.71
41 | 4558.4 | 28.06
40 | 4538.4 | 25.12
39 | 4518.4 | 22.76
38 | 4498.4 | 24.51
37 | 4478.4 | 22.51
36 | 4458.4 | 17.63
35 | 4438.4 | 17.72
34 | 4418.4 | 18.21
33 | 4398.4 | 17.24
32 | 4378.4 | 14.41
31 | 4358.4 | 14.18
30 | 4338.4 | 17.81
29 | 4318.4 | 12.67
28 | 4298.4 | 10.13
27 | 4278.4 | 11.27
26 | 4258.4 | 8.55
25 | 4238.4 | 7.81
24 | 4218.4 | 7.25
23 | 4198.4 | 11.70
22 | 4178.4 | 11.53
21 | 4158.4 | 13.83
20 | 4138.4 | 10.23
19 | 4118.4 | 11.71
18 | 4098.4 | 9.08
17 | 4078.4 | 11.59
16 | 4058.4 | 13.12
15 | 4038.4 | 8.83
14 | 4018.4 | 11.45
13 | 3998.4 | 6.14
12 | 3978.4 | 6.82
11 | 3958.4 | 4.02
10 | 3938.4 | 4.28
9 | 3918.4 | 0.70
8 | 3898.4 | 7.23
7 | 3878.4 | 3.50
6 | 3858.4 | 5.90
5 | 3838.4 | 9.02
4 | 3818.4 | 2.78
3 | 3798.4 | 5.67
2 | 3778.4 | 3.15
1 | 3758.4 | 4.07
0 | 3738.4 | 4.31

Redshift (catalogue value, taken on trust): 0.000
